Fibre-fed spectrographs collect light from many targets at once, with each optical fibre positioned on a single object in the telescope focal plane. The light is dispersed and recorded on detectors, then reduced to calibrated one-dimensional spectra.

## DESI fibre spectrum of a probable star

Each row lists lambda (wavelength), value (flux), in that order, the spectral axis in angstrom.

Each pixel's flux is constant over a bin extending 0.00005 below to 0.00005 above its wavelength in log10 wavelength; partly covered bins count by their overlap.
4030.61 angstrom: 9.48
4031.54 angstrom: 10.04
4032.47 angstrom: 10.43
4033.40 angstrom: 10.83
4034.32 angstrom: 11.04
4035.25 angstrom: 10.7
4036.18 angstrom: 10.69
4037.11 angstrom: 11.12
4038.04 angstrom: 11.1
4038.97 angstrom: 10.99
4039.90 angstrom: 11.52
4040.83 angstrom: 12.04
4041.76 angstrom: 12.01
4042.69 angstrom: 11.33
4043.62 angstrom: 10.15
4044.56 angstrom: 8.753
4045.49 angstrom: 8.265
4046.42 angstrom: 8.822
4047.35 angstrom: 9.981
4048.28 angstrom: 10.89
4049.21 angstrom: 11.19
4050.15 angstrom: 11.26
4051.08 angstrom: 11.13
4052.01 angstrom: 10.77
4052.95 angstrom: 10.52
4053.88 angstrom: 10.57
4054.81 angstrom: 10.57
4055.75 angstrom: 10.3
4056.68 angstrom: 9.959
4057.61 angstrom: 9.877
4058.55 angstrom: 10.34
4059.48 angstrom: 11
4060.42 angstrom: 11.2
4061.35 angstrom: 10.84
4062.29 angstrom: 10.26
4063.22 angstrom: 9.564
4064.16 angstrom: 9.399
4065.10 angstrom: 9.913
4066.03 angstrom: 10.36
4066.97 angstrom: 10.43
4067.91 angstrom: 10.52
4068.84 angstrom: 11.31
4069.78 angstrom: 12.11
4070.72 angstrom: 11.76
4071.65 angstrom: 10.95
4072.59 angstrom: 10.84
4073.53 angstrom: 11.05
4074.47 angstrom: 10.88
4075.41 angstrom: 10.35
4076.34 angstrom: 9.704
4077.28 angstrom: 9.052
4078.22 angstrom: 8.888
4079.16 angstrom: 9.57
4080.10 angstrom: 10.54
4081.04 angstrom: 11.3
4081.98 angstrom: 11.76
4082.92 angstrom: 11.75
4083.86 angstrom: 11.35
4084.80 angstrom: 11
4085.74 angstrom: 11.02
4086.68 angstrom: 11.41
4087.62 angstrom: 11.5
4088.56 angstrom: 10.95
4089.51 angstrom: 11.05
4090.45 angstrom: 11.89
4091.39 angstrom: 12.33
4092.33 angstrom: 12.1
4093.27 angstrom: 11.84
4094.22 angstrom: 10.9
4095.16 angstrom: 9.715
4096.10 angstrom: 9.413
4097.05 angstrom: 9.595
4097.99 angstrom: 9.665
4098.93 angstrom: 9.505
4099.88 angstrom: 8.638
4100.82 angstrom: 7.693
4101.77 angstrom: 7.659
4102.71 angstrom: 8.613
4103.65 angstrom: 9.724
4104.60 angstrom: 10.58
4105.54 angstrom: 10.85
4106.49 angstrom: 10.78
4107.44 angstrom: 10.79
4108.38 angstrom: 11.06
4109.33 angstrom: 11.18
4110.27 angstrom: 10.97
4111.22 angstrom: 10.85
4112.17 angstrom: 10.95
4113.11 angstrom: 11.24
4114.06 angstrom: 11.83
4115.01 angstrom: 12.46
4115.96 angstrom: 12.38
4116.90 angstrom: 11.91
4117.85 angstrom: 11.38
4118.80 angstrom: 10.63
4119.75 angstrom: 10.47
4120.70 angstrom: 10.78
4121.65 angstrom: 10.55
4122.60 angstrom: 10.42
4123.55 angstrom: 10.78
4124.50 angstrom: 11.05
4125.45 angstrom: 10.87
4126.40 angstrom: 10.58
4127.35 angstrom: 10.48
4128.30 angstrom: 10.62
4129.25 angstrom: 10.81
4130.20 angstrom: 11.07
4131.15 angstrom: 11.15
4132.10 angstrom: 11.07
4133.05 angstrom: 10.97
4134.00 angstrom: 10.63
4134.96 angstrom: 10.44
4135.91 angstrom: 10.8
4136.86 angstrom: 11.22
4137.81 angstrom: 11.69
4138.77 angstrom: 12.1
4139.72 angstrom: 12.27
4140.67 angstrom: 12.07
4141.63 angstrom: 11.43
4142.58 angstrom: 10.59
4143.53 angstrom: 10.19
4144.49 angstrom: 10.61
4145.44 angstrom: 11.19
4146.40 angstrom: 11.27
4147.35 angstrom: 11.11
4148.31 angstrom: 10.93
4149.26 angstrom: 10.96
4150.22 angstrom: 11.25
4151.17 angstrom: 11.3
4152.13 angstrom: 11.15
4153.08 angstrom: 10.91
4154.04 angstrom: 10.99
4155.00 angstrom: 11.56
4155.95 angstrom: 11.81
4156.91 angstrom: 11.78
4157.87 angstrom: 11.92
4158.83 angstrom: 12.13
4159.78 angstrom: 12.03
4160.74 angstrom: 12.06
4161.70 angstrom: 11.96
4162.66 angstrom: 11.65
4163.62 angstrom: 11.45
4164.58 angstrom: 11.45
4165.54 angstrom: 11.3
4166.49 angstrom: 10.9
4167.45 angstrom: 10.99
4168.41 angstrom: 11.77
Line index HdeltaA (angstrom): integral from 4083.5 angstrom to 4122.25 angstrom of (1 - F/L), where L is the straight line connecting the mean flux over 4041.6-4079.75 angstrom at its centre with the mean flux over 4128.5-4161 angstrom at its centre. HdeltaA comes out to 0.4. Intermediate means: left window 10.4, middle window 10.7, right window 11.3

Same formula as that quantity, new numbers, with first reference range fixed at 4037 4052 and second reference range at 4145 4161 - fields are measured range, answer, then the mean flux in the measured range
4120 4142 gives 0.5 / 11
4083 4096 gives -0.4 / 11.3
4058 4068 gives 0.4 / 10.3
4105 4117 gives -0.2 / 11.3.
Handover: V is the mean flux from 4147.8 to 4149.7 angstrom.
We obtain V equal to 10.9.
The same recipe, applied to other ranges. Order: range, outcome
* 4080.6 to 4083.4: 11.6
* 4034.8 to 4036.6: 10.7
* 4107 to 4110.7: 11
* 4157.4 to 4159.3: 12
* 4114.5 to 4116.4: 12.4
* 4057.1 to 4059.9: 10.4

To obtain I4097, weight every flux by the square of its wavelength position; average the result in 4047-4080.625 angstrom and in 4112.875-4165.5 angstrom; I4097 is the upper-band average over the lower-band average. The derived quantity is 1.1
